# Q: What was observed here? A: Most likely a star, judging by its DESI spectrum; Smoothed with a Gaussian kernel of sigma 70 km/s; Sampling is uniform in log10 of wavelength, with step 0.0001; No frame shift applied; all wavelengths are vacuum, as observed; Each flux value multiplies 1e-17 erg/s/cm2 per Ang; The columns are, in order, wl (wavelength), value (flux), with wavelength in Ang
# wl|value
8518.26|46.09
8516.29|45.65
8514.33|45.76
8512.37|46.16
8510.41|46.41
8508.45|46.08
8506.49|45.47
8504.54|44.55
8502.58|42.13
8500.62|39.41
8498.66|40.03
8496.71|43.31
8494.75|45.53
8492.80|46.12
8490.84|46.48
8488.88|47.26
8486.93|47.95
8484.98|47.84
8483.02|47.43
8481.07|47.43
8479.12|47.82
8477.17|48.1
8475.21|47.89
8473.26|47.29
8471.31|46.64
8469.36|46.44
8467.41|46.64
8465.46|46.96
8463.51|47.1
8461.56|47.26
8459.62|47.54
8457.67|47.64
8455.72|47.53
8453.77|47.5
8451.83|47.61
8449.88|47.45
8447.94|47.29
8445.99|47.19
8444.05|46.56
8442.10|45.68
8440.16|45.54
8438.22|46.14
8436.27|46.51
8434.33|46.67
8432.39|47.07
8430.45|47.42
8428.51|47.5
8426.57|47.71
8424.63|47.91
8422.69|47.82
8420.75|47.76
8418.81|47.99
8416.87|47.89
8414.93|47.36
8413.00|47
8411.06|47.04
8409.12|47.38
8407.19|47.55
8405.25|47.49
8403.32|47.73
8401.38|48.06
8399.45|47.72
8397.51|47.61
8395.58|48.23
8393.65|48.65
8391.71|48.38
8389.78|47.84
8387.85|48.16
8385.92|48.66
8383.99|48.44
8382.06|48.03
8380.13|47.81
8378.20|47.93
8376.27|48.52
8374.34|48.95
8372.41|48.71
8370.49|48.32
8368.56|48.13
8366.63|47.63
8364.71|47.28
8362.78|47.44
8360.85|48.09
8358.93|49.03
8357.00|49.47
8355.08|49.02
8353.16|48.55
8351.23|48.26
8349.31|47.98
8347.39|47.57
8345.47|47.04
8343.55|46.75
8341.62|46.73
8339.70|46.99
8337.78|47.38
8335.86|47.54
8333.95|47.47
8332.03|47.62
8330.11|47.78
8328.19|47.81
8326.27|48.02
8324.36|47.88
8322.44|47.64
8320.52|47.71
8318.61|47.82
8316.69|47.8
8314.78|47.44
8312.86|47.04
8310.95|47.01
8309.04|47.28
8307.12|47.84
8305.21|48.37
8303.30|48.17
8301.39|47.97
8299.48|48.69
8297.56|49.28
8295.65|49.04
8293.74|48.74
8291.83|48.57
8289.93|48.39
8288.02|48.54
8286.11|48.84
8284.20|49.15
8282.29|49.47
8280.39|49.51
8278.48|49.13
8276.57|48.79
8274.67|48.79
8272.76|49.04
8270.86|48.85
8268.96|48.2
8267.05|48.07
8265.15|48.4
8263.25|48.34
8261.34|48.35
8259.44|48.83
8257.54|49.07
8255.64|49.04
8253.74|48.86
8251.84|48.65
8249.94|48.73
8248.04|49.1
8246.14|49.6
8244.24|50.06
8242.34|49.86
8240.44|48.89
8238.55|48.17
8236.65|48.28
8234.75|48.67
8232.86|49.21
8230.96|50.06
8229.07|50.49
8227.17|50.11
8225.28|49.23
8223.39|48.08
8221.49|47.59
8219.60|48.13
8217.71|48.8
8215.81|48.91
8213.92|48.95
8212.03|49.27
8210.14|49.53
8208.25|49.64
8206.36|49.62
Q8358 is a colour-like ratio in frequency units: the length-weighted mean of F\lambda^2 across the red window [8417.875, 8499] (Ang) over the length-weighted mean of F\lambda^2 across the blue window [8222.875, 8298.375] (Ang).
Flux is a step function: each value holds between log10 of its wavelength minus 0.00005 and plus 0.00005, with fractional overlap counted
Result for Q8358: 1.01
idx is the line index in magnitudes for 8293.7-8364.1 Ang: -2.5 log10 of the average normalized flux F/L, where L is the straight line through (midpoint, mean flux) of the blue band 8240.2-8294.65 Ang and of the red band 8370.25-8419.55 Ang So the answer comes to 0.01 mag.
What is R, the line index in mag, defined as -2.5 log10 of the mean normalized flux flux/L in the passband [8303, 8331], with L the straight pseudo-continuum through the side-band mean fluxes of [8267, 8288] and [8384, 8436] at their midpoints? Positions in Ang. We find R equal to 0.02 mag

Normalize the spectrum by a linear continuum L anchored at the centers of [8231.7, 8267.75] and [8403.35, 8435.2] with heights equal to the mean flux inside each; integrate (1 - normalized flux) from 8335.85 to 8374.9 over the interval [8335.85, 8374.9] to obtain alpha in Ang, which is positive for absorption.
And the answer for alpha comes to 0.0 Ang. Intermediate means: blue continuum 48.9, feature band 47.9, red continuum 47.5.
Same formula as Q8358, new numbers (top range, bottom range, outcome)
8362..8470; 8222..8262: 1.01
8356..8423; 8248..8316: 1.01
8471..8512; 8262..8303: 0.99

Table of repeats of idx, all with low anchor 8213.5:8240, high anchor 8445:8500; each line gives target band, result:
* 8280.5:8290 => -0.01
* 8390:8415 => -0.01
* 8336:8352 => 0.01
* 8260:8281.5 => 0.00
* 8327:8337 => 0.01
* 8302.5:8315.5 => 0.01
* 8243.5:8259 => -0.01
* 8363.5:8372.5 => -0.01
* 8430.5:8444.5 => 0.02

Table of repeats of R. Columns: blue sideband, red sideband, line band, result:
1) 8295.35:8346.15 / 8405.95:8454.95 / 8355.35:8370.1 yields -0.02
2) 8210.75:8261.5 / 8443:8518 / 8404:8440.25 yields -0.01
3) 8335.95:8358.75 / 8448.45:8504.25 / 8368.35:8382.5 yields -0.02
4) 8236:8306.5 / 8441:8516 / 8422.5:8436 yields -0.01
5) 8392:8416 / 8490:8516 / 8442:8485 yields -0.04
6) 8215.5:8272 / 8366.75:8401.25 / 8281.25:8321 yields 0.01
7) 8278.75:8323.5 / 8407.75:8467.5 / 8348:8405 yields -0.01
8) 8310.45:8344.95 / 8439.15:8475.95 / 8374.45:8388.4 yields -0.02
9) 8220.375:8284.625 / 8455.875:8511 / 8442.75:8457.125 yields -0.02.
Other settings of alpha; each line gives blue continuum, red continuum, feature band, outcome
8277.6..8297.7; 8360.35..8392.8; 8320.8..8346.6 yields 0.6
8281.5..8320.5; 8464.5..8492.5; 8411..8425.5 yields 0.0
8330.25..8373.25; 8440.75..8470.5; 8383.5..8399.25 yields -0.2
